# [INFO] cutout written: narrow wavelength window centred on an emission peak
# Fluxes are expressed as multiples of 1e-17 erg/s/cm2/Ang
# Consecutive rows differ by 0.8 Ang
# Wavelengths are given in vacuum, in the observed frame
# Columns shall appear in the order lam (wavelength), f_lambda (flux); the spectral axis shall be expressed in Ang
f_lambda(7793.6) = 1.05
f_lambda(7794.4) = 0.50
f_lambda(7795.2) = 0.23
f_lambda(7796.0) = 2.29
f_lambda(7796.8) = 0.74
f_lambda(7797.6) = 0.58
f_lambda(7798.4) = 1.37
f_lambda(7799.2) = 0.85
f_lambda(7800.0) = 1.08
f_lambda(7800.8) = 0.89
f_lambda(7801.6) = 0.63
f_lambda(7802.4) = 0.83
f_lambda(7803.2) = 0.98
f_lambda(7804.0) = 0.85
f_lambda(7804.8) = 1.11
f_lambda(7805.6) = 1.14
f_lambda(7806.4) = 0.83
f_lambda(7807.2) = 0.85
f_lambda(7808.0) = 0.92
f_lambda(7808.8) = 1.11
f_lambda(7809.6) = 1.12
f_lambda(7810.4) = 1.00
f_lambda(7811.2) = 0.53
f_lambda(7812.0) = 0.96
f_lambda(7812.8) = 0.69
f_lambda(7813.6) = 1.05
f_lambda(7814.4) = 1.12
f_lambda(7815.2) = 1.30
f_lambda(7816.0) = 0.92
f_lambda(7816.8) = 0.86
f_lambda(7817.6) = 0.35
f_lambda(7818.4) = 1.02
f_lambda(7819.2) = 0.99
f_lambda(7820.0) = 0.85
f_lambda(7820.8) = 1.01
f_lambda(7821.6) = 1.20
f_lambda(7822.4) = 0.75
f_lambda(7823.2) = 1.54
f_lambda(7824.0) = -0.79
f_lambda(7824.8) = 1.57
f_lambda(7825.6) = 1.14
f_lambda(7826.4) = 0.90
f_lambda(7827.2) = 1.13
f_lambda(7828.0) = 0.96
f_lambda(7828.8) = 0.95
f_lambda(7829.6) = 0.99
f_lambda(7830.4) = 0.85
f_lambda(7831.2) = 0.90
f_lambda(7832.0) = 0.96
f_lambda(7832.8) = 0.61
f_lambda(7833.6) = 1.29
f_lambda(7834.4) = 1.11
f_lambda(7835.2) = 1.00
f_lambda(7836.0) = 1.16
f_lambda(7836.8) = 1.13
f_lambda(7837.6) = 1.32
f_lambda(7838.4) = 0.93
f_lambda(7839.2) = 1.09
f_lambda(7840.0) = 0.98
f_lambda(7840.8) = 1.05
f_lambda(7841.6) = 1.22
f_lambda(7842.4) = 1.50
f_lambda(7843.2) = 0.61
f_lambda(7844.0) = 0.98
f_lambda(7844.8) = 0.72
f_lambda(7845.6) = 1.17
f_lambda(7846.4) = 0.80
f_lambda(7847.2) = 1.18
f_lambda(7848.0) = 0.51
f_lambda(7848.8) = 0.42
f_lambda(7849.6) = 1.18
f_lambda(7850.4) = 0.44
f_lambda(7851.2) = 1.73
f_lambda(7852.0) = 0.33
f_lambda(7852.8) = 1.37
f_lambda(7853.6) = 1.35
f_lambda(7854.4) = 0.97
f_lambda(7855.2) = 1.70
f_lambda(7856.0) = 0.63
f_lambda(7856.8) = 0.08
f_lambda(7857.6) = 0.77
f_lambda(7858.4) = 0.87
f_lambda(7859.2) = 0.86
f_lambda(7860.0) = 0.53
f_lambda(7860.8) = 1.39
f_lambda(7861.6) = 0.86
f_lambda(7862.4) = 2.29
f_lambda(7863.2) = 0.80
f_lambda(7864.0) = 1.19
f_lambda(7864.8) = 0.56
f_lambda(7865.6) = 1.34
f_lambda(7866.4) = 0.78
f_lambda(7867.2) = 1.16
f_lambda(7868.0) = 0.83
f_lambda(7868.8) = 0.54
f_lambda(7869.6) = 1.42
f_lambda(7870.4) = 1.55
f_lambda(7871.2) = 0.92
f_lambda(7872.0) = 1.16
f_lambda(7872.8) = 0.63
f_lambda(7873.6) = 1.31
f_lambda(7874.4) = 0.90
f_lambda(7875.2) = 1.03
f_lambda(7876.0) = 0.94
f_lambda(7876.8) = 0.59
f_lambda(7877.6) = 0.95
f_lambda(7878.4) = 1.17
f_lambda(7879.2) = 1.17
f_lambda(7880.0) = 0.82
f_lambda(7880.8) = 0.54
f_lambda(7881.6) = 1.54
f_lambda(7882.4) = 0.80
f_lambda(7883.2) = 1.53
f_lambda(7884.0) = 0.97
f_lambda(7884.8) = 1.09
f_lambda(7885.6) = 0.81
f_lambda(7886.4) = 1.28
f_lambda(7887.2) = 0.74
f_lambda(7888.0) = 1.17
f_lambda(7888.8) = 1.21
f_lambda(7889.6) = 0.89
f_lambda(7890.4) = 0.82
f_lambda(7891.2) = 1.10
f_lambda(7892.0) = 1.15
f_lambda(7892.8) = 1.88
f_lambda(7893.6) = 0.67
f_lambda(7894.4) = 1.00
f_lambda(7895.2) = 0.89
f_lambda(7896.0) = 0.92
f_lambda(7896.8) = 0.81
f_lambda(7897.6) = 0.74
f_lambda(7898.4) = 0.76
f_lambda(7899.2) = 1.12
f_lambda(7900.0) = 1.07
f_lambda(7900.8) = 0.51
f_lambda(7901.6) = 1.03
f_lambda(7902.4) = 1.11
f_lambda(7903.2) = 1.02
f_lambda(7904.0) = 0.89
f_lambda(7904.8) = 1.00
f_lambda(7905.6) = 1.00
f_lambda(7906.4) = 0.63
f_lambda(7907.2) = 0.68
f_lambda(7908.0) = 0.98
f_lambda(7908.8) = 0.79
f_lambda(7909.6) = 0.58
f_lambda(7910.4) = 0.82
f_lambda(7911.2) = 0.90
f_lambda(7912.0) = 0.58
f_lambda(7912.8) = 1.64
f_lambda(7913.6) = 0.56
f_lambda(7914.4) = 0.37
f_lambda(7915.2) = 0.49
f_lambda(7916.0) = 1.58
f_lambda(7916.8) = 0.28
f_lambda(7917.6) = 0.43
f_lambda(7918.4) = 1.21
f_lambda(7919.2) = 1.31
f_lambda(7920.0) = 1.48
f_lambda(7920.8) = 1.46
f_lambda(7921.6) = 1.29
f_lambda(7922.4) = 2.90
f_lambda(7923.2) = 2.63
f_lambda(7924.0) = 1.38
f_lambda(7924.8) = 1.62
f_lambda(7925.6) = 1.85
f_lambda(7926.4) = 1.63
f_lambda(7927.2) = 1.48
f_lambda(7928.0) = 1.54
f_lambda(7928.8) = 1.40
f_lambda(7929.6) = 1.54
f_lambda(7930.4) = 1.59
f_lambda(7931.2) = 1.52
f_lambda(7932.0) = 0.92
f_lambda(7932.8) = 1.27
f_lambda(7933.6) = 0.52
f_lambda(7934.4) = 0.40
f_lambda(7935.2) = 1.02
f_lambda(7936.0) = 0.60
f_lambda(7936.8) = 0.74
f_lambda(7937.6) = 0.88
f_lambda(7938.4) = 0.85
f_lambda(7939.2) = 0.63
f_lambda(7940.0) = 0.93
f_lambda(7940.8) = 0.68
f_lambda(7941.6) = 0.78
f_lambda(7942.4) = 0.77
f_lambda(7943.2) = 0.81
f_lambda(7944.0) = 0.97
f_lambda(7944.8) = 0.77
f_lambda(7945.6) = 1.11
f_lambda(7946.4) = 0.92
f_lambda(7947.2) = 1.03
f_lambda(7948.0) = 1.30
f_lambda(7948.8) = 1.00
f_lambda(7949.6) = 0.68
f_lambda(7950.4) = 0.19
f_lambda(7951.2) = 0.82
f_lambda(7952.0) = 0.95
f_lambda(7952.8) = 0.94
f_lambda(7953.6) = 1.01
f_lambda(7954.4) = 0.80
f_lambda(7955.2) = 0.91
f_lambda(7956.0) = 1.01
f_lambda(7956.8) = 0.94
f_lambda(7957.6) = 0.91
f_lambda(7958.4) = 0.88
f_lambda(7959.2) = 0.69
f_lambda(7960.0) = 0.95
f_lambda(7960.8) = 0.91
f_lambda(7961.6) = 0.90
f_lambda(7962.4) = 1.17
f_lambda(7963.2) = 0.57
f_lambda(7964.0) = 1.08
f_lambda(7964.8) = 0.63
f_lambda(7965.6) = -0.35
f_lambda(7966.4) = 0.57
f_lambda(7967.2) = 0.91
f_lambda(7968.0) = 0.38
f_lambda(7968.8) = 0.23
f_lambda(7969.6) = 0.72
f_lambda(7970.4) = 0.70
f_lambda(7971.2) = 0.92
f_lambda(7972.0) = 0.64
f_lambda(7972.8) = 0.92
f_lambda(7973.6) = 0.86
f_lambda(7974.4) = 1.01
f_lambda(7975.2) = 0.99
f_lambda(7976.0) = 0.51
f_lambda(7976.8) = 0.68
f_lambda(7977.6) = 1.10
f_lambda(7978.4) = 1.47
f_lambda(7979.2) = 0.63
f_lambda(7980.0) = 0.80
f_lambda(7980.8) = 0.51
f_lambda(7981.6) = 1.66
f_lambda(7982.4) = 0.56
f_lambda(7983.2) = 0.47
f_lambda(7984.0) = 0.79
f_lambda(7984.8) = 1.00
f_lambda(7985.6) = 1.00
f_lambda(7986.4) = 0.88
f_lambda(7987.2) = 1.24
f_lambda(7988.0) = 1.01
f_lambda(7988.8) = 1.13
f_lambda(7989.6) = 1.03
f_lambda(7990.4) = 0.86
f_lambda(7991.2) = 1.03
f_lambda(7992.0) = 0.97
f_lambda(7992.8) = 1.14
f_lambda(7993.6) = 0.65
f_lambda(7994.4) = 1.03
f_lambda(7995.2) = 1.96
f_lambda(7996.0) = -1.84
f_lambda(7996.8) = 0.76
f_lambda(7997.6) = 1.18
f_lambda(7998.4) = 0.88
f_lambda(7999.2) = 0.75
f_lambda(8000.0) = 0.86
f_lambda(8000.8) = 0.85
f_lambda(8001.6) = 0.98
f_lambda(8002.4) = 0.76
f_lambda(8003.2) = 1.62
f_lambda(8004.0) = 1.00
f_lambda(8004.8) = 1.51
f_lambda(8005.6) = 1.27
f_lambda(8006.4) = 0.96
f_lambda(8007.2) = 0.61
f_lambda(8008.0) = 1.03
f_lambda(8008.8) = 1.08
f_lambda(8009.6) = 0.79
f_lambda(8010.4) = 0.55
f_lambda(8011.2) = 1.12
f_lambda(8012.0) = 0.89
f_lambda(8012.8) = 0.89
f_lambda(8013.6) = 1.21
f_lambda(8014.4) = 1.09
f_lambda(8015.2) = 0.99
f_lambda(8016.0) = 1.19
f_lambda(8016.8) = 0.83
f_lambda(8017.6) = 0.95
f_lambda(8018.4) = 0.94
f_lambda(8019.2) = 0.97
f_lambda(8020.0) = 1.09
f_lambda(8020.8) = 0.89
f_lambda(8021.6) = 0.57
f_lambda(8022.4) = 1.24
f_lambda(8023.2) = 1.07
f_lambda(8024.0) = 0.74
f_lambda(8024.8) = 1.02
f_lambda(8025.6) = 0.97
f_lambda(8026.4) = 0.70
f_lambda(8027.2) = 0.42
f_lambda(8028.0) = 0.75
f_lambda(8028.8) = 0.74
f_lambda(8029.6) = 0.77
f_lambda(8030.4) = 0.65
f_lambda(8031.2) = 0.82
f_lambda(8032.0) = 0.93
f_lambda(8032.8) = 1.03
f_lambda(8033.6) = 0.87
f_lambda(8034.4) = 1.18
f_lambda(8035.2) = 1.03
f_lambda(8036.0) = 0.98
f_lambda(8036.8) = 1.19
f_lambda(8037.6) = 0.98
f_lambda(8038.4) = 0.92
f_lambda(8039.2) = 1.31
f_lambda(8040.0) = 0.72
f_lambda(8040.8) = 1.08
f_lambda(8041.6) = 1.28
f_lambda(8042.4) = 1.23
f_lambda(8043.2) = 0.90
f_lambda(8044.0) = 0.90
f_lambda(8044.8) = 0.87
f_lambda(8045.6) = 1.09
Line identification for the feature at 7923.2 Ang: H-beta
